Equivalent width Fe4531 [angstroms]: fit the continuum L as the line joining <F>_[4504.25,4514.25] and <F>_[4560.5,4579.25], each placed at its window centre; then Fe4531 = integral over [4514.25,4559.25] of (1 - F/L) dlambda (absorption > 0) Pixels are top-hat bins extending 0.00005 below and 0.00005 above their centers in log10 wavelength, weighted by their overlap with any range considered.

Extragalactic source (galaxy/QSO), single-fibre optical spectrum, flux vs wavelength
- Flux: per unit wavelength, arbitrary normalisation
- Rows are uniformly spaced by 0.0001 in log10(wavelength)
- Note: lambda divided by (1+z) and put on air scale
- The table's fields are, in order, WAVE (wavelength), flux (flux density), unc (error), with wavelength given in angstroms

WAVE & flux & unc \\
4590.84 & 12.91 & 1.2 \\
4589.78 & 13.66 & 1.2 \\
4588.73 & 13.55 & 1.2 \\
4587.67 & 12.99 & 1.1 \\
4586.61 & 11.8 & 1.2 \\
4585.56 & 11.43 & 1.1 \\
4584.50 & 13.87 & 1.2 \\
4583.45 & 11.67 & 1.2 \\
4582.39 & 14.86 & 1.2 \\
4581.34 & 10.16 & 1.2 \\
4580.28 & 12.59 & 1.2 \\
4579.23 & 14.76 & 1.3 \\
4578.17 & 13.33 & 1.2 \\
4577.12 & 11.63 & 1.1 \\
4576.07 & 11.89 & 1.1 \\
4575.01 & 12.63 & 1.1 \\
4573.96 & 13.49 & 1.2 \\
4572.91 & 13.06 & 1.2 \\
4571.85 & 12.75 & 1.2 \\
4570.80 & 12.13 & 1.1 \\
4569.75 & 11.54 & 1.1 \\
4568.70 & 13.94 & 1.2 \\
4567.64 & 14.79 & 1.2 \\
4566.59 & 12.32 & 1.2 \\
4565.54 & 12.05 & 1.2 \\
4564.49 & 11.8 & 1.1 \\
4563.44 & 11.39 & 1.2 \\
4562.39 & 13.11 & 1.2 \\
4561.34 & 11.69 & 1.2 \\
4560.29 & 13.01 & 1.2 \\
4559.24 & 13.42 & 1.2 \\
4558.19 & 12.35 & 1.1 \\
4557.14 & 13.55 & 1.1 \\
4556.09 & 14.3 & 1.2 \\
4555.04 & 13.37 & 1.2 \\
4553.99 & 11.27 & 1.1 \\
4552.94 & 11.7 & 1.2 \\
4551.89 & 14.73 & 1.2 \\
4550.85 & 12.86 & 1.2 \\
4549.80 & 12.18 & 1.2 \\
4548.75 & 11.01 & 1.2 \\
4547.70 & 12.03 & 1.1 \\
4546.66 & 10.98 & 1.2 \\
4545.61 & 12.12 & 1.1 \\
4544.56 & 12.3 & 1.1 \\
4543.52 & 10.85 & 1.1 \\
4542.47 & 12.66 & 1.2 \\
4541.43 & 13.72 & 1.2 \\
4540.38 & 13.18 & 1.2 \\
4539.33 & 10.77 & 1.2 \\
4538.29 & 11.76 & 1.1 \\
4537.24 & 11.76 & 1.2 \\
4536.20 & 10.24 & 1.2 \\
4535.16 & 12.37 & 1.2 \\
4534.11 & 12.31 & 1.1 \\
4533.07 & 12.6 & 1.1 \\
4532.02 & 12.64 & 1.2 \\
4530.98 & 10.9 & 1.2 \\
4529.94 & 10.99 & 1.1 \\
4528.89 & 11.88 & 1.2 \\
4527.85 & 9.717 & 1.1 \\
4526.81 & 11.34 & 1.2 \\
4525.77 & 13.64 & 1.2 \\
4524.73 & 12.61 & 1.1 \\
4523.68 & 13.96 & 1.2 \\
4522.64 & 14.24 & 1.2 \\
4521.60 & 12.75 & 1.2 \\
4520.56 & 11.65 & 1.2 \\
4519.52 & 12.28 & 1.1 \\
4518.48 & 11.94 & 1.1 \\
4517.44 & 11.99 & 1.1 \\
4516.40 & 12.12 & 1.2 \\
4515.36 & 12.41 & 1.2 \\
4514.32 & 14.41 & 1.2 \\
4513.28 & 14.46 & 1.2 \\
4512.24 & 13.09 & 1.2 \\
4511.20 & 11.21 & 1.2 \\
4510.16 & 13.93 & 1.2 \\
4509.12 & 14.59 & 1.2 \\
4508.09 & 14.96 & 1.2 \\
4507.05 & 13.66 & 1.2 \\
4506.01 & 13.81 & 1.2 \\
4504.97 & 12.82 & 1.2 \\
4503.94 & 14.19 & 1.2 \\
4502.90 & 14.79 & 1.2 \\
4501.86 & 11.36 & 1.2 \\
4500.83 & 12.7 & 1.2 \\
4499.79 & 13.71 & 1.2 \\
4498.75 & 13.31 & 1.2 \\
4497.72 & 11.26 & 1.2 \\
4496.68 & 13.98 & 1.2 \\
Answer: 3.1 angstroms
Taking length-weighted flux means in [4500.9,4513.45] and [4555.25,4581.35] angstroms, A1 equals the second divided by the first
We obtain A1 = 0.9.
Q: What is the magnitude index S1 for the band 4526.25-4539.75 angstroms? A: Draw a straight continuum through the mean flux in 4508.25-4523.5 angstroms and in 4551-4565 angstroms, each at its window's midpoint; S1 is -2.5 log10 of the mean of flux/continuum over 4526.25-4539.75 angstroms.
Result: 0.12 mag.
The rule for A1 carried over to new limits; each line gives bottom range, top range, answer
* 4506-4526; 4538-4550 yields 0.91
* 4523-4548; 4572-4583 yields 1.07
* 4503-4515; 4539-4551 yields 0.88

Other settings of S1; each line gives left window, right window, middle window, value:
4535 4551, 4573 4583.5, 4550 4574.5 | -0.038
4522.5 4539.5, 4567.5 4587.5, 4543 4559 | -0.009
